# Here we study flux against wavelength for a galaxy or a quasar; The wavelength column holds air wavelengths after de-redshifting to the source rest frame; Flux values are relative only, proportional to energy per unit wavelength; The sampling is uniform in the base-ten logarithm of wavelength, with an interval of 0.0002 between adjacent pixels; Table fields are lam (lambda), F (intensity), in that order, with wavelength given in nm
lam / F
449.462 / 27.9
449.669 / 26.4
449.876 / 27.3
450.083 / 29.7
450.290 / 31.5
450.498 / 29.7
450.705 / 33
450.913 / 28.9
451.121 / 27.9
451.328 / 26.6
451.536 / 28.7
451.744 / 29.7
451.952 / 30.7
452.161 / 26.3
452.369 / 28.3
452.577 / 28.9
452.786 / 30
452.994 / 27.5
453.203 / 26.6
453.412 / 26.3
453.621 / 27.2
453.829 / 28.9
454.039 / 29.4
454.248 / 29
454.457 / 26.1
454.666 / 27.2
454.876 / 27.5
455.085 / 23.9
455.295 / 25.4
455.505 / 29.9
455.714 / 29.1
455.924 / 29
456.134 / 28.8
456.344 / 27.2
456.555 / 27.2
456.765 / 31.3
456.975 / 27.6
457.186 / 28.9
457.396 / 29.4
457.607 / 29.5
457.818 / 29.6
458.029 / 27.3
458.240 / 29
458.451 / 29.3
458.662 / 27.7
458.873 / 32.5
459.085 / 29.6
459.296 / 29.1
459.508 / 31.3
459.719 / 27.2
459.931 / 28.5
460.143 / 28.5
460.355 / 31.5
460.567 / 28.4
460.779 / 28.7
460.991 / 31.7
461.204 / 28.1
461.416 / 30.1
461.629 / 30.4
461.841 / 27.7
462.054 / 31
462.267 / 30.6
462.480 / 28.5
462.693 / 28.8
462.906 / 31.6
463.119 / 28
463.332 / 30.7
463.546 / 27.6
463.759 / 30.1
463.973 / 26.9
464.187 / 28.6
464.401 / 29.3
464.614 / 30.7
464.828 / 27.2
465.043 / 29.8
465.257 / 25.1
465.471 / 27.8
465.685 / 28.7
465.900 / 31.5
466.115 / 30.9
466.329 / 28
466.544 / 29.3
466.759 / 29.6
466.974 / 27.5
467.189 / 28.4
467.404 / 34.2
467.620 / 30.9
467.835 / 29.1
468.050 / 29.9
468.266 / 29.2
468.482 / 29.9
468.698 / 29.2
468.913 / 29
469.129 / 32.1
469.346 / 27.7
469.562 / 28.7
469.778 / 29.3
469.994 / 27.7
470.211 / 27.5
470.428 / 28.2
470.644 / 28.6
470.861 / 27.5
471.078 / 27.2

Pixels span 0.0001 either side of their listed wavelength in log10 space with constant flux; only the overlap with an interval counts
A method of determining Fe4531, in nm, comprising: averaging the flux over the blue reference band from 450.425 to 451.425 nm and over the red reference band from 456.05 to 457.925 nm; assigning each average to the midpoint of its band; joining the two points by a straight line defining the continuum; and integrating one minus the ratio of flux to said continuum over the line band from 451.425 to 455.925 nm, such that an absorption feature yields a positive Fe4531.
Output 0.170 nm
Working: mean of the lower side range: 29.2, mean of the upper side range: 28.8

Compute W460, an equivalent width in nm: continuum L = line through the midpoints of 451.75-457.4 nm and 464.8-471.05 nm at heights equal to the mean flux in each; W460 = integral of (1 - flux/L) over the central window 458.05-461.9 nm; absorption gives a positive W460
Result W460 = -0.12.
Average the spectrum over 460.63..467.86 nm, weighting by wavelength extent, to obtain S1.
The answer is 29.3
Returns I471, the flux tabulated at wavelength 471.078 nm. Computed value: 27.2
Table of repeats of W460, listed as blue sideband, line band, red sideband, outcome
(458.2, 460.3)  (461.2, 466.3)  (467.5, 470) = 0.04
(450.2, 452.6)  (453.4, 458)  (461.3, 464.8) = 0.17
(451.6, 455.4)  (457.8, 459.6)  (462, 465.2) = -0.06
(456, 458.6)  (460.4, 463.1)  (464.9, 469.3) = -0.05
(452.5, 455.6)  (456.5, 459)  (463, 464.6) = -0.10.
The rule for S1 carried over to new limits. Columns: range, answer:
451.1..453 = 28.5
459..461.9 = 29.4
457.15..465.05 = 29.3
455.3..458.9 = 28.8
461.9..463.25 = 29.7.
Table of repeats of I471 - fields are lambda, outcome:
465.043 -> 29.8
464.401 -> 29.3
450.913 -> 28.9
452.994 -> 27.5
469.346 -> 27.7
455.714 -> 29.1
